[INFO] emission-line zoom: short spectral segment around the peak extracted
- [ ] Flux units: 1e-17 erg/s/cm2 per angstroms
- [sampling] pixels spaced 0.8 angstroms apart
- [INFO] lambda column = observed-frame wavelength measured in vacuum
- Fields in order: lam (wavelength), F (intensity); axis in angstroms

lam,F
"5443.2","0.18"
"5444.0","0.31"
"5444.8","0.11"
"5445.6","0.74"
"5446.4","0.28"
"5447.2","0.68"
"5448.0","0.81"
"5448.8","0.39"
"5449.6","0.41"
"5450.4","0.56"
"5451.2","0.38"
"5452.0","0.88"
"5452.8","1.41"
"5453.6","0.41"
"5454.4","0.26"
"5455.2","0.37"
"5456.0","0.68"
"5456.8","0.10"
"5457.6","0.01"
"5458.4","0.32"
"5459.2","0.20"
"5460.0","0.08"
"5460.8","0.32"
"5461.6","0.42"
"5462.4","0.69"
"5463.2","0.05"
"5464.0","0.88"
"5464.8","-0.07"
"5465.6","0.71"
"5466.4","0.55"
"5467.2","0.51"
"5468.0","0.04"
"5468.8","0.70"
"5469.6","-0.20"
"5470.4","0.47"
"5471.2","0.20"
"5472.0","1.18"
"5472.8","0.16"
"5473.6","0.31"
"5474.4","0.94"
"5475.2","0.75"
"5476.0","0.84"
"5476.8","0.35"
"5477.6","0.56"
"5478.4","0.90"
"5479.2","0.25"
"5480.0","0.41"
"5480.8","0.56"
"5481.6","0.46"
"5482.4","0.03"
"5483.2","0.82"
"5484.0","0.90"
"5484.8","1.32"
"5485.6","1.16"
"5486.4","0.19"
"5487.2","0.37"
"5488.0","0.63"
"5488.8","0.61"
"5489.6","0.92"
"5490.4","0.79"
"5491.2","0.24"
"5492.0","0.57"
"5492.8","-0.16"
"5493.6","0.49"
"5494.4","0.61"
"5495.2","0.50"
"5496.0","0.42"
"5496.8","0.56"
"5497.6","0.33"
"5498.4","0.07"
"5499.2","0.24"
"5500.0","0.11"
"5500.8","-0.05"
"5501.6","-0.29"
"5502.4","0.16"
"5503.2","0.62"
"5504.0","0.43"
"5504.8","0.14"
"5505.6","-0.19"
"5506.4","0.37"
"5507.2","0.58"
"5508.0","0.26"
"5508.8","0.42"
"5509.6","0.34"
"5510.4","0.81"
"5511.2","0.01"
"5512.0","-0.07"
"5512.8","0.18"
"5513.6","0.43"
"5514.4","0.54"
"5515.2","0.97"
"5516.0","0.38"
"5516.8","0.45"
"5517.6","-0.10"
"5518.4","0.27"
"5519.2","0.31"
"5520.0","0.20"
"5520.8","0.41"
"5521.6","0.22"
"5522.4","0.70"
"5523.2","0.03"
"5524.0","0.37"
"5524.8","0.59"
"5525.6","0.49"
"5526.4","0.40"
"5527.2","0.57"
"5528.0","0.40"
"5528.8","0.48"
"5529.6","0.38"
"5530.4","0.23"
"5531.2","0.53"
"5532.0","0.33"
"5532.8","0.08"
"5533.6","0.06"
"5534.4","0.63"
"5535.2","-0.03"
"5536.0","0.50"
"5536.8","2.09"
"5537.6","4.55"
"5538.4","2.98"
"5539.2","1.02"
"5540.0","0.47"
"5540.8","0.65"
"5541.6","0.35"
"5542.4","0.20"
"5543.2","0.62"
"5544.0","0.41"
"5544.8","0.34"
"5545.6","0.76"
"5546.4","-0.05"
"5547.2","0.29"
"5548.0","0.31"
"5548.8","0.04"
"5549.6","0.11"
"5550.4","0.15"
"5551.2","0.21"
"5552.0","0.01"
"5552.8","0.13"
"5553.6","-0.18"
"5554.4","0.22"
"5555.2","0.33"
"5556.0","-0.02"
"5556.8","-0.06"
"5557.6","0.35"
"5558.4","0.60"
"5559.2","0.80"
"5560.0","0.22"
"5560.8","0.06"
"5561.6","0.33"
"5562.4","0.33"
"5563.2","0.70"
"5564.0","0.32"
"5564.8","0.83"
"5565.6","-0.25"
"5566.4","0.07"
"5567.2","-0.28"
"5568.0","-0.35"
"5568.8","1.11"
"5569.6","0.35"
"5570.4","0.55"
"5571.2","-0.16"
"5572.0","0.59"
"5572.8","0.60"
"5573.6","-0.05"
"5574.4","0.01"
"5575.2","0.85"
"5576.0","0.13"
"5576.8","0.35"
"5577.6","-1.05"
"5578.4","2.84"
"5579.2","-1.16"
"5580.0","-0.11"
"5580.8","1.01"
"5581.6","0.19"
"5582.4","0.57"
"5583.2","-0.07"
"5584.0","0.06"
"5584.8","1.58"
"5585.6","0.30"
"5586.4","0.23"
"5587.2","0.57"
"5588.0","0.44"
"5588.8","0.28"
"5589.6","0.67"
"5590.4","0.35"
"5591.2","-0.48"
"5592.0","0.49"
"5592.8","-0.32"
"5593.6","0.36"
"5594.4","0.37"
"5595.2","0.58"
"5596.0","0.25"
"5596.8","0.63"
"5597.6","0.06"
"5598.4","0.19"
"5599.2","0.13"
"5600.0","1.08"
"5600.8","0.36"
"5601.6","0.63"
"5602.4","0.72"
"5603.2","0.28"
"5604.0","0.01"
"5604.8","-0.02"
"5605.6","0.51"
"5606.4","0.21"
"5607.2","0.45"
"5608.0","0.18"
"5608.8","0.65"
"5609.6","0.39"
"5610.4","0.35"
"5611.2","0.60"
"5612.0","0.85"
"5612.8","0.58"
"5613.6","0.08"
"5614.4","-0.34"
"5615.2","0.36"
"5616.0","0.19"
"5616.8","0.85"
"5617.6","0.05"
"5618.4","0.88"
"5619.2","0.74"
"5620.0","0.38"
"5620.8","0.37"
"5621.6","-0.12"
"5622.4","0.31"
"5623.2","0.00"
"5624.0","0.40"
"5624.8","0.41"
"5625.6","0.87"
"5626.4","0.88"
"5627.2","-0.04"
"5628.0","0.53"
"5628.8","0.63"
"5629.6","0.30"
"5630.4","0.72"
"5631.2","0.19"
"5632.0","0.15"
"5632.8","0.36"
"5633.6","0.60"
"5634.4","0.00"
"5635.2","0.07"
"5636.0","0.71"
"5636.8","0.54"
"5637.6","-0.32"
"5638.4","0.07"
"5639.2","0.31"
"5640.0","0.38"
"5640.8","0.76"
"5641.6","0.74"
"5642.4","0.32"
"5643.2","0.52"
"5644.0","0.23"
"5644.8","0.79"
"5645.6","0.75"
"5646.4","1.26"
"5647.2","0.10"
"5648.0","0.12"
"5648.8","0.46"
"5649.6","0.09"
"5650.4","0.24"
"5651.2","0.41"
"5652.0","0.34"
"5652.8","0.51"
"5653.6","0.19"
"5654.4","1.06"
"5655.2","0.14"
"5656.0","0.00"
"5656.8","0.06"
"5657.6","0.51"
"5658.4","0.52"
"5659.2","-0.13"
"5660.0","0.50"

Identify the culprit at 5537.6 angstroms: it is [O III]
